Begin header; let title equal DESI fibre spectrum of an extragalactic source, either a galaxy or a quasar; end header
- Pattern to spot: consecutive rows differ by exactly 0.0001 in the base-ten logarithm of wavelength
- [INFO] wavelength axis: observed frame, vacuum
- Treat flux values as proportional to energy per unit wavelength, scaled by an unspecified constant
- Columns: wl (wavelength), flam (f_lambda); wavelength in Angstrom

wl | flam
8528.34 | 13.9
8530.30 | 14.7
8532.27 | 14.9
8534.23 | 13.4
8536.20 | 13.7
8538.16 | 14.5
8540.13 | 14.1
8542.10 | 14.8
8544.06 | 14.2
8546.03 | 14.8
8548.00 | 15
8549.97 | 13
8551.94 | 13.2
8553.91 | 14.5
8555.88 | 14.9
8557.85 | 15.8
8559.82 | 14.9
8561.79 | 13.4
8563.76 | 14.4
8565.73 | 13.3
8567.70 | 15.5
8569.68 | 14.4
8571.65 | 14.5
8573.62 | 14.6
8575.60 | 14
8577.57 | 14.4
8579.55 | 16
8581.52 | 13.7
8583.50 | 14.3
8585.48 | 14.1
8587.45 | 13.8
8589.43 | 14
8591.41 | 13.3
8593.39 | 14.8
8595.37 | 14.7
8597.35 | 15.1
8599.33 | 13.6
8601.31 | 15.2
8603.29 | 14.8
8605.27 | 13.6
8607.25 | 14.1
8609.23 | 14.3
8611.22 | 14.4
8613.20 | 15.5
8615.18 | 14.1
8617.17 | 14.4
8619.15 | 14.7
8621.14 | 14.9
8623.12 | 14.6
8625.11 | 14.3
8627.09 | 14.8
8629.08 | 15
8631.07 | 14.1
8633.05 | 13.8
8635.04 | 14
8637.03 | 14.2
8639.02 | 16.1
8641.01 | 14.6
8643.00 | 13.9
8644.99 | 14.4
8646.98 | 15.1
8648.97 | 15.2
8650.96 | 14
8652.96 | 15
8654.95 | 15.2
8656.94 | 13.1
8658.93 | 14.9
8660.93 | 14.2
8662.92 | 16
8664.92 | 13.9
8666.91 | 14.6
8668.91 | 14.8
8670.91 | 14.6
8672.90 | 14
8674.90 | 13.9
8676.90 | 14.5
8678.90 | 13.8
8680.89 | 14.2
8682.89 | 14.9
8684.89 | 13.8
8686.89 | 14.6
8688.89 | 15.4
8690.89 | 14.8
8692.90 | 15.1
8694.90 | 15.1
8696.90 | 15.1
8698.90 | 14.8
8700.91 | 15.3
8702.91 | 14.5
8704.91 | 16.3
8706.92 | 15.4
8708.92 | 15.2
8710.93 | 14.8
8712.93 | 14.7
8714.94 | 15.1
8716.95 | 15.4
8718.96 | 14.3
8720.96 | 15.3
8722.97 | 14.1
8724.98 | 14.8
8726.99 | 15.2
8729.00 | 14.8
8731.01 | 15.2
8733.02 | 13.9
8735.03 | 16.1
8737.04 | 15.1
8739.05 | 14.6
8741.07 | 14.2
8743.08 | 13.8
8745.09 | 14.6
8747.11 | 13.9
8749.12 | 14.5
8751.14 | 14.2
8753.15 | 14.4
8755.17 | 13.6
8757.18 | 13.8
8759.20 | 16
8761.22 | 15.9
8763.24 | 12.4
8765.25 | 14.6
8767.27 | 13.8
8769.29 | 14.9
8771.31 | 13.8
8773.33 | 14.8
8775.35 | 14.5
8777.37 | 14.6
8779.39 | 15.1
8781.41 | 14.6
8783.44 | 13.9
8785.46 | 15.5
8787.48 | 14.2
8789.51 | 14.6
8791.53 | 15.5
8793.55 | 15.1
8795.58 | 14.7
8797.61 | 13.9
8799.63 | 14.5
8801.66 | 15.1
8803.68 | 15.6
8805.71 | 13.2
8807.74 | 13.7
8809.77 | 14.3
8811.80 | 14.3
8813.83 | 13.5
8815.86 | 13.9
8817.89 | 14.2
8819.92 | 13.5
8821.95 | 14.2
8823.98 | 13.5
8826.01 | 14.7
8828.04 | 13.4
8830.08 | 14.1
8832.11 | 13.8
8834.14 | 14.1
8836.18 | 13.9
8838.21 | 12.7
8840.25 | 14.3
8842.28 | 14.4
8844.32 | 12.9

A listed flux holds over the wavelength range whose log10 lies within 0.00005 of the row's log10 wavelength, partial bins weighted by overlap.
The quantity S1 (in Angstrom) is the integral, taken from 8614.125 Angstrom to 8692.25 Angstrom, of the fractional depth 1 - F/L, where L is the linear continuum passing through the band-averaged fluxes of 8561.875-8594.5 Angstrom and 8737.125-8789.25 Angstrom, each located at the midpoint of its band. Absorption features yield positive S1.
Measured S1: -1.0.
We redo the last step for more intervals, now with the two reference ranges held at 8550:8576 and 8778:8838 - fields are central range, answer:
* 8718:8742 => -0.83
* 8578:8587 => -0.07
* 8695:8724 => -1.43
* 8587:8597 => 0.11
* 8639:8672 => -0.69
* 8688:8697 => -0.49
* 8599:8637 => -0.23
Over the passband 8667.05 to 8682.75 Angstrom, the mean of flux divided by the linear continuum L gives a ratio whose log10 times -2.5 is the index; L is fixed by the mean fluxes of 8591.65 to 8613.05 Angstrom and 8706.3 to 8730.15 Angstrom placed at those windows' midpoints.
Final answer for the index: 0.03 mag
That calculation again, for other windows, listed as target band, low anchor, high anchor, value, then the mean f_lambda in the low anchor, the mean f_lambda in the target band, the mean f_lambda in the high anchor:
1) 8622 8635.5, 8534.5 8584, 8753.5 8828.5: 0.00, 14.4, 14.4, 14.4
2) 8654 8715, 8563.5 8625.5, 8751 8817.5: -0.02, 14.4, 14.7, 14.4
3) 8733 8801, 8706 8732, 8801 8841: 0.00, 14.9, 14.5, 14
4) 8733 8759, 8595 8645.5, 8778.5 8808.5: 0.01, 14.5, 14.4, 14.6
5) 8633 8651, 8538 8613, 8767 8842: -0.02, 14.4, 14.6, 14.3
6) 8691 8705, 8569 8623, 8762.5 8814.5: -0.05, 14.4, 15.1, 14.4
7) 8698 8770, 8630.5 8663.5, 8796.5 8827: -0.03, 14.6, 14.7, 14.1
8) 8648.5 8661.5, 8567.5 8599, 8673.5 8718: 0.01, 14.4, 14.5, 14.8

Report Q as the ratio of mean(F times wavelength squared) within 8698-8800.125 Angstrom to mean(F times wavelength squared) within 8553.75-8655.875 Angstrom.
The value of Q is 1.05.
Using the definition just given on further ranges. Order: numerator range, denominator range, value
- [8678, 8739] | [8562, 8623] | 1.06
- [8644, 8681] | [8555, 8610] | 1.03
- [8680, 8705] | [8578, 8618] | 1.06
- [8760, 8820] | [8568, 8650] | 1.04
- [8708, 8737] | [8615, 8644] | 1.05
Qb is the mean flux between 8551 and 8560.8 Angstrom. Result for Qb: 14.7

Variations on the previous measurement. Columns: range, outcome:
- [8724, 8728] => 15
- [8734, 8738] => 15.6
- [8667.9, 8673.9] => 14.5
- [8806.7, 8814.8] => 13.9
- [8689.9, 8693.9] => 14.9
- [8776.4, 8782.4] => 14.8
